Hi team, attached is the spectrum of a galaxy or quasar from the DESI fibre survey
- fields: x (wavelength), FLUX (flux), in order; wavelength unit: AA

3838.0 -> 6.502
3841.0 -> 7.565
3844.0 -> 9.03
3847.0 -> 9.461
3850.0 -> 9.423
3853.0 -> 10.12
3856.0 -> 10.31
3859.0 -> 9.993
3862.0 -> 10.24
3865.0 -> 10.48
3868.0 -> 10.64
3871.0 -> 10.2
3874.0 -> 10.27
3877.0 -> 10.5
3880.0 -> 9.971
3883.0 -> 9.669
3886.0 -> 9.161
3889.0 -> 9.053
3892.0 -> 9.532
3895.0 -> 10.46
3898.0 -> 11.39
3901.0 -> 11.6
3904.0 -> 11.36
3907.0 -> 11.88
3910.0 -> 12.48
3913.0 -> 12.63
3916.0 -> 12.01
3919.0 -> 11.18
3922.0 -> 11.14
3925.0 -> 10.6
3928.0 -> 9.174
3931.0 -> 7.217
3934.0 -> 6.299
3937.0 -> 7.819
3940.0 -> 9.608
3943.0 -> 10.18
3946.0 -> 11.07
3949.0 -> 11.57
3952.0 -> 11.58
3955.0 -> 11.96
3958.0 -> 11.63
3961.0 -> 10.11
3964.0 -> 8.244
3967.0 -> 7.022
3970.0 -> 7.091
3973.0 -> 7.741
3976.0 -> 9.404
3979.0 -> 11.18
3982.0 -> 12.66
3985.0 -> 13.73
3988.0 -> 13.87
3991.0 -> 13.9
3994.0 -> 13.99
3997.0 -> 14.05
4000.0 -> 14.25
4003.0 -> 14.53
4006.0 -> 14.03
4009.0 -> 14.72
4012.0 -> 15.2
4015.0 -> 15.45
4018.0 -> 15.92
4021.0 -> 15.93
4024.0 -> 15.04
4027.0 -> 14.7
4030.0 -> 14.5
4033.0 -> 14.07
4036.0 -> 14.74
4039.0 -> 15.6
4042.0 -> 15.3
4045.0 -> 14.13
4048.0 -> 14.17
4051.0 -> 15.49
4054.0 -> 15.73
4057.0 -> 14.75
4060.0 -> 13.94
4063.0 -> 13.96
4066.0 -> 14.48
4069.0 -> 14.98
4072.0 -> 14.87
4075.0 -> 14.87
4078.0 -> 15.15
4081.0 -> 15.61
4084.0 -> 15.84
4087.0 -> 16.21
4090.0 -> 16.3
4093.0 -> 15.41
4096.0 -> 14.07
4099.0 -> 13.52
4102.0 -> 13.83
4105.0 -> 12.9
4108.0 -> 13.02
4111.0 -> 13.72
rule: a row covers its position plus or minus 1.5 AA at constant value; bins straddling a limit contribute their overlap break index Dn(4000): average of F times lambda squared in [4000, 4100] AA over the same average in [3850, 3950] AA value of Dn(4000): 1.57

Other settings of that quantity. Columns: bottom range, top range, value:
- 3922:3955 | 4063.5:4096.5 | 1.69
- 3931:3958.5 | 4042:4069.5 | 1.55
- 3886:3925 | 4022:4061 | 1.43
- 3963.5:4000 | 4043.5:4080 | 1.36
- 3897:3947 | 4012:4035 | 1.52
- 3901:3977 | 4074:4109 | 1.58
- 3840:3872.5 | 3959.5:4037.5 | 1.42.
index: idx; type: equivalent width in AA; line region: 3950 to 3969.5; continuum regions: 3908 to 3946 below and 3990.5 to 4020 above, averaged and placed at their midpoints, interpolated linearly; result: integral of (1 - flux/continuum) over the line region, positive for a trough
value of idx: 3.2 AA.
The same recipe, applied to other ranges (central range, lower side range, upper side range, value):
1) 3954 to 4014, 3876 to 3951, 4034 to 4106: 2.0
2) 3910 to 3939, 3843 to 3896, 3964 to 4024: 3.2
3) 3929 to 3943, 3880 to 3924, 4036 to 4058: 4.5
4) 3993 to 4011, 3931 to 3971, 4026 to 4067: -3.0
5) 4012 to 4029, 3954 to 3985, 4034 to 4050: -2.6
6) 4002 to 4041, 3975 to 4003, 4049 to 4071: -3.1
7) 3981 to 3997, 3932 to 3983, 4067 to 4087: -3.7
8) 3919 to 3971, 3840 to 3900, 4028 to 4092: 9.9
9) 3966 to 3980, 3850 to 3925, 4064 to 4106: 4.5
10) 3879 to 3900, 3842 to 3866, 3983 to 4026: 2.0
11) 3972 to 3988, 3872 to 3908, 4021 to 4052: 2.2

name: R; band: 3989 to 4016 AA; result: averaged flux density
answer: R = 14.4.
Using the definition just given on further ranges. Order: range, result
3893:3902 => 11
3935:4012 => 11.5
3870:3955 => 10.4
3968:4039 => 13.5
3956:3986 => 9.85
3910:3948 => 10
